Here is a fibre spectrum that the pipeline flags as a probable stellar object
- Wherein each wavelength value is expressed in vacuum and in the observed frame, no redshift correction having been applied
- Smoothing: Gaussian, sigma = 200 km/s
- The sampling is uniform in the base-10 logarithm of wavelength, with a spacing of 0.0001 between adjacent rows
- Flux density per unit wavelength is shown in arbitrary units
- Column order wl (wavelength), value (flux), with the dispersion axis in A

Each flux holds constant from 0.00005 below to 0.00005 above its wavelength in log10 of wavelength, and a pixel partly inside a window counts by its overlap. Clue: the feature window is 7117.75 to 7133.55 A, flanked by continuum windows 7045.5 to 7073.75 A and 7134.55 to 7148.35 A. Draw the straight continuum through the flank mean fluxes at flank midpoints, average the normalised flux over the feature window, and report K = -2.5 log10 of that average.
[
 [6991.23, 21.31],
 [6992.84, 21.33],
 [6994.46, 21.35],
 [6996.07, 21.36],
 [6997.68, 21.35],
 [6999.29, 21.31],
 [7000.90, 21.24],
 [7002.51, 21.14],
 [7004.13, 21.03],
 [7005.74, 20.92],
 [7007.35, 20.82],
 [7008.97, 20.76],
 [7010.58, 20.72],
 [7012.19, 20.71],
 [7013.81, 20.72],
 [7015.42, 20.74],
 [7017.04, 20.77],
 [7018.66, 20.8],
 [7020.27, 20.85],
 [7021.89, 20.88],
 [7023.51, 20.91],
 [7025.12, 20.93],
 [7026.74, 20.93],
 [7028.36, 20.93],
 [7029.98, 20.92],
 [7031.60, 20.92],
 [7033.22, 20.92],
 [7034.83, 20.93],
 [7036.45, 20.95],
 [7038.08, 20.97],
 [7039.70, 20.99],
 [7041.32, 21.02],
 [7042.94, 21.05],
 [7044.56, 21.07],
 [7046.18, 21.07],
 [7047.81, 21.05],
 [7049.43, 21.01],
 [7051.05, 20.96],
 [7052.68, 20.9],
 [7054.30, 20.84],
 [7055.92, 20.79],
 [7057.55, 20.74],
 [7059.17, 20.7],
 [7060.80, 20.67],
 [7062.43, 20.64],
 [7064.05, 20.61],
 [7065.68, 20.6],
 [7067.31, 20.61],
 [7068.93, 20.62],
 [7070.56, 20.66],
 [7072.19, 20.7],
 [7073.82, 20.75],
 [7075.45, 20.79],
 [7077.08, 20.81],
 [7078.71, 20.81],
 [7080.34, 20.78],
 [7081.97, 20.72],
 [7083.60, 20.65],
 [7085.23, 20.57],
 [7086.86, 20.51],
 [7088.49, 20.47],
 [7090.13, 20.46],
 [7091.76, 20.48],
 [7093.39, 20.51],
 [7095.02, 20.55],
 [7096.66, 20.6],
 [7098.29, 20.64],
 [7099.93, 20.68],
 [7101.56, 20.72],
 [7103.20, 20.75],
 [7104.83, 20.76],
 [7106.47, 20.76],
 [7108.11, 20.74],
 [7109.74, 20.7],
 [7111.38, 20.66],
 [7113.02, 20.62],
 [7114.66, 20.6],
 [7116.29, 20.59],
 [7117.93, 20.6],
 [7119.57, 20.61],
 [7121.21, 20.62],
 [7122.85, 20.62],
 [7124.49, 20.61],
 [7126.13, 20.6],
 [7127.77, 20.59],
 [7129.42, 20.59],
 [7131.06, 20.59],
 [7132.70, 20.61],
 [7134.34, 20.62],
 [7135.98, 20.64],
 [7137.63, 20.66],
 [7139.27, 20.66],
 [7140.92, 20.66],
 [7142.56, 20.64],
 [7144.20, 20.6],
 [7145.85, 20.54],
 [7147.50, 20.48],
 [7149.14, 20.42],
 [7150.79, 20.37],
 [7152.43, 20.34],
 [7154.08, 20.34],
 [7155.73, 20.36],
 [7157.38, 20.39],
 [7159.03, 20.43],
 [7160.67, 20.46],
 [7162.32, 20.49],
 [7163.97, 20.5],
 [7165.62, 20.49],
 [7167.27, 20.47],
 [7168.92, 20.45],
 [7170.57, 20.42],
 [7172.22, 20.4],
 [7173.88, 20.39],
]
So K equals 0.00 mag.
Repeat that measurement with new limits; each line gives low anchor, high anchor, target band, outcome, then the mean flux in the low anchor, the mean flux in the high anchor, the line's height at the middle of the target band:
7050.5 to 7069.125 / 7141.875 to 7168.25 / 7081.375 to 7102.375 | 0.00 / 20.7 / 20.5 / 20.6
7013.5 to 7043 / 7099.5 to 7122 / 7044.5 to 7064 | 0.00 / 20.9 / 20.7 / 20.8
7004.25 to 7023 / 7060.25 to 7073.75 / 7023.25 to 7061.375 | -0.01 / 20.8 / 20.6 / 20.7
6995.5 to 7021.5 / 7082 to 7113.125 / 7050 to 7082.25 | 0.00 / 20.9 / 20.6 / 20.7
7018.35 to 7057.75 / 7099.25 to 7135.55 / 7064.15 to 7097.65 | 0.01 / 20.9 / 20.7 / 20.8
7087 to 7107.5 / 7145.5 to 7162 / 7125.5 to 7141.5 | -0.01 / 20.6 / 20.4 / 20.5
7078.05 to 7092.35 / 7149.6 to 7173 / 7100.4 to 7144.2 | -0.01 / 20.6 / 20.4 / 20.5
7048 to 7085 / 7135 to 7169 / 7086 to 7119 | 0.00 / 20.7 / 20.5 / 20.6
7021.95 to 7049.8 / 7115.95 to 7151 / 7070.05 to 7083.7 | 0.00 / 21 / 20.6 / 20.8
